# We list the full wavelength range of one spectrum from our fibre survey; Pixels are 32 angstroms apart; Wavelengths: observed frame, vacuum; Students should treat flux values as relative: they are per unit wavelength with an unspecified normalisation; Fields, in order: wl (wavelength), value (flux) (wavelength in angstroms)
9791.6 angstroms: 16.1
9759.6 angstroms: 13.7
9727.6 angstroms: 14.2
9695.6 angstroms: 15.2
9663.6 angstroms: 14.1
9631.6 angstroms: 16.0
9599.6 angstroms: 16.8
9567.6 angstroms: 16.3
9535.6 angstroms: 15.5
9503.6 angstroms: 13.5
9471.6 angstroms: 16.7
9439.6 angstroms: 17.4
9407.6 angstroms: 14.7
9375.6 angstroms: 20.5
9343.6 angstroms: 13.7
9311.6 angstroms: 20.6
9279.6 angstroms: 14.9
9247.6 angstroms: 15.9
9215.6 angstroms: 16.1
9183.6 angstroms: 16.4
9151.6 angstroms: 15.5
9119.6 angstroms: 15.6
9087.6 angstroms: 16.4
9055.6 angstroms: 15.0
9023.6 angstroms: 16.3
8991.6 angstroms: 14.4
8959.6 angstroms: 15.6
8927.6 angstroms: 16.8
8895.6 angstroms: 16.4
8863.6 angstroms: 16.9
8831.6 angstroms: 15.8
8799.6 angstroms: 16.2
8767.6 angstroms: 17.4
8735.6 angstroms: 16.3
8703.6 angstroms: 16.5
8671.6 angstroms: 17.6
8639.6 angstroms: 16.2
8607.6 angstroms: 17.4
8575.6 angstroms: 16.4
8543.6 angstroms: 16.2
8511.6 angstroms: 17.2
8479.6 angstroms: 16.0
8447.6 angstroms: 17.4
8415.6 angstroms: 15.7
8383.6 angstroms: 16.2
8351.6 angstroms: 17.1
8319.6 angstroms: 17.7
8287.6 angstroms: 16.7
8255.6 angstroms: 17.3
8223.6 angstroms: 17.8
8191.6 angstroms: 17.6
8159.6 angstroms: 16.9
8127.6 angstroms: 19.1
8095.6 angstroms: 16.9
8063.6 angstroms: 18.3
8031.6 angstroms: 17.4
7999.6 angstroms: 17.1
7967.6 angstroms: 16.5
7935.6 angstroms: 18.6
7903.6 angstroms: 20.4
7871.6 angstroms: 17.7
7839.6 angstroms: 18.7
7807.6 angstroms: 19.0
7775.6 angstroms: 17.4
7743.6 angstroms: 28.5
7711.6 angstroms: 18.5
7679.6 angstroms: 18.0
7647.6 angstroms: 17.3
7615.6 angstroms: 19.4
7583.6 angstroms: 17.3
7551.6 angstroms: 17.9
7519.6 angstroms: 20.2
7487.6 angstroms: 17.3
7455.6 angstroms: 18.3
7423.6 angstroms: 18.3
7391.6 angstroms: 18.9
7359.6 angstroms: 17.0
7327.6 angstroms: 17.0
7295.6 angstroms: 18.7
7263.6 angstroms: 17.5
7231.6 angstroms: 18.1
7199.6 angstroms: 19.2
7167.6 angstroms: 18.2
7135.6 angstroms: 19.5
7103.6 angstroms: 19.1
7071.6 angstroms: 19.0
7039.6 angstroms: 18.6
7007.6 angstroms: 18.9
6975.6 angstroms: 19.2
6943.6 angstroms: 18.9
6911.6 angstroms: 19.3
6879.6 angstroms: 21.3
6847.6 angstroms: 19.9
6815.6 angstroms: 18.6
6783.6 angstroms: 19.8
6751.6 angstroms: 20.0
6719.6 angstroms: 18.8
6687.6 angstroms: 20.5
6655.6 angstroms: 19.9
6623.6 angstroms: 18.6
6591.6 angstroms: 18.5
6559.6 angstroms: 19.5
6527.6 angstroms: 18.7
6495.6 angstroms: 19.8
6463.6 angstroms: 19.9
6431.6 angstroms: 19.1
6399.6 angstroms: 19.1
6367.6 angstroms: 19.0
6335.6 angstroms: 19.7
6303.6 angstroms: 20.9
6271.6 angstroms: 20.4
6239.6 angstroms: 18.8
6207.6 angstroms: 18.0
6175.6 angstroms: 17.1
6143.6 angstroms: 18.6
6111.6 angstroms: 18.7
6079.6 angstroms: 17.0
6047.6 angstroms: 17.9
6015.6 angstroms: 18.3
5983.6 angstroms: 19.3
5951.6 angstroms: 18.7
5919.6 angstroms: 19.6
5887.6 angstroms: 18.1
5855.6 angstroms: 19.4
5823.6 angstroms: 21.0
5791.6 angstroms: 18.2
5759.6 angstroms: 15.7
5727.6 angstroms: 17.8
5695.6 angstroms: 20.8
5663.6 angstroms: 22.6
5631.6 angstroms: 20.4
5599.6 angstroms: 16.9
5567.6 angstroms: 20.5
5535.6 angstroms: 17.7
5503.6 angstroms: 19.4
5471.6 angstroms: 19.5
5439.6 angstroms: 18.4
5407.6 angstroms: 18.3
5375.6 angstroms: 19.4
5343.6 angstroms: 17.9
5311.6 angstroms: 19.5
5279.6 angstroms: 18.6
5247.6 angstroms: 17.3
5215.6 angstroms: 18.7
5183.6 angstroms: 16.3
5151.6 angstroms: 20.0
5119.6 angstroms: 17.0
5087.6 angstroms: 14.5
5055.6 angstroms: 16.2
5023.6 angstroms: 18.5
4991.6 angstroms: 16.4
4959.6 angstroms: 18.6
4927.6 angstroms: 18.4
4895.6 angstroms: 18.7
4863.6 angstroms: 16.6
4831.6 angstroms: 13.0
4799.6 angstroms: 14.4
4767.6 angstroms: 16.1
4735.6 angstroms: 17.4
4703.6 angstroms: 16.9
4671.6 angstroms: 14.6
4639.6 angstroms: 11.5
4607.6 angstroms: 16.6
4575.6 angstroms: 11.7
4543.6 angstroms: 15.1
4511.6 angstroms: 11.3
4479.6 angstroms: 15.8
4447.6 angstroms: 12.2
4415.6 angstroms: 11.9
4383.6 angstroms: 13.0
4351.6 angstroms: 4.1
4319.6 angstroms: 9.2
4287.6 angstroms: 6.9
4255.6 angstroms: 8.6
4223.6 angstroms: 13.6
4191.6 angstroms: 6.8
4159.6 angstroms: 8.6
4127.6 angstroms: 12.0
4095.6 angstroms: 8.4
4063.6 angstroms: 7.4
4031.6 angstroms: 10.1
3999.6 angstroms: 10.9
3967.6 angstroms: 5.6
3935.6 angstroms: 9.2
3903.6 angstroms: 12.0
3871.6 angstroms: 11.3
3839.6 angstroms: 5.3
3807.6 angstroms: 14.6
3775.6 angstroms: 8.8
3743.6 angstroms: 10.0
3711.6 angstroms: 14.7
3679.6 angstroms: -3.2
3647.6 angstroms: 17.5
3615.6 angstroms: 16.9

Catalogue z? 0.18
